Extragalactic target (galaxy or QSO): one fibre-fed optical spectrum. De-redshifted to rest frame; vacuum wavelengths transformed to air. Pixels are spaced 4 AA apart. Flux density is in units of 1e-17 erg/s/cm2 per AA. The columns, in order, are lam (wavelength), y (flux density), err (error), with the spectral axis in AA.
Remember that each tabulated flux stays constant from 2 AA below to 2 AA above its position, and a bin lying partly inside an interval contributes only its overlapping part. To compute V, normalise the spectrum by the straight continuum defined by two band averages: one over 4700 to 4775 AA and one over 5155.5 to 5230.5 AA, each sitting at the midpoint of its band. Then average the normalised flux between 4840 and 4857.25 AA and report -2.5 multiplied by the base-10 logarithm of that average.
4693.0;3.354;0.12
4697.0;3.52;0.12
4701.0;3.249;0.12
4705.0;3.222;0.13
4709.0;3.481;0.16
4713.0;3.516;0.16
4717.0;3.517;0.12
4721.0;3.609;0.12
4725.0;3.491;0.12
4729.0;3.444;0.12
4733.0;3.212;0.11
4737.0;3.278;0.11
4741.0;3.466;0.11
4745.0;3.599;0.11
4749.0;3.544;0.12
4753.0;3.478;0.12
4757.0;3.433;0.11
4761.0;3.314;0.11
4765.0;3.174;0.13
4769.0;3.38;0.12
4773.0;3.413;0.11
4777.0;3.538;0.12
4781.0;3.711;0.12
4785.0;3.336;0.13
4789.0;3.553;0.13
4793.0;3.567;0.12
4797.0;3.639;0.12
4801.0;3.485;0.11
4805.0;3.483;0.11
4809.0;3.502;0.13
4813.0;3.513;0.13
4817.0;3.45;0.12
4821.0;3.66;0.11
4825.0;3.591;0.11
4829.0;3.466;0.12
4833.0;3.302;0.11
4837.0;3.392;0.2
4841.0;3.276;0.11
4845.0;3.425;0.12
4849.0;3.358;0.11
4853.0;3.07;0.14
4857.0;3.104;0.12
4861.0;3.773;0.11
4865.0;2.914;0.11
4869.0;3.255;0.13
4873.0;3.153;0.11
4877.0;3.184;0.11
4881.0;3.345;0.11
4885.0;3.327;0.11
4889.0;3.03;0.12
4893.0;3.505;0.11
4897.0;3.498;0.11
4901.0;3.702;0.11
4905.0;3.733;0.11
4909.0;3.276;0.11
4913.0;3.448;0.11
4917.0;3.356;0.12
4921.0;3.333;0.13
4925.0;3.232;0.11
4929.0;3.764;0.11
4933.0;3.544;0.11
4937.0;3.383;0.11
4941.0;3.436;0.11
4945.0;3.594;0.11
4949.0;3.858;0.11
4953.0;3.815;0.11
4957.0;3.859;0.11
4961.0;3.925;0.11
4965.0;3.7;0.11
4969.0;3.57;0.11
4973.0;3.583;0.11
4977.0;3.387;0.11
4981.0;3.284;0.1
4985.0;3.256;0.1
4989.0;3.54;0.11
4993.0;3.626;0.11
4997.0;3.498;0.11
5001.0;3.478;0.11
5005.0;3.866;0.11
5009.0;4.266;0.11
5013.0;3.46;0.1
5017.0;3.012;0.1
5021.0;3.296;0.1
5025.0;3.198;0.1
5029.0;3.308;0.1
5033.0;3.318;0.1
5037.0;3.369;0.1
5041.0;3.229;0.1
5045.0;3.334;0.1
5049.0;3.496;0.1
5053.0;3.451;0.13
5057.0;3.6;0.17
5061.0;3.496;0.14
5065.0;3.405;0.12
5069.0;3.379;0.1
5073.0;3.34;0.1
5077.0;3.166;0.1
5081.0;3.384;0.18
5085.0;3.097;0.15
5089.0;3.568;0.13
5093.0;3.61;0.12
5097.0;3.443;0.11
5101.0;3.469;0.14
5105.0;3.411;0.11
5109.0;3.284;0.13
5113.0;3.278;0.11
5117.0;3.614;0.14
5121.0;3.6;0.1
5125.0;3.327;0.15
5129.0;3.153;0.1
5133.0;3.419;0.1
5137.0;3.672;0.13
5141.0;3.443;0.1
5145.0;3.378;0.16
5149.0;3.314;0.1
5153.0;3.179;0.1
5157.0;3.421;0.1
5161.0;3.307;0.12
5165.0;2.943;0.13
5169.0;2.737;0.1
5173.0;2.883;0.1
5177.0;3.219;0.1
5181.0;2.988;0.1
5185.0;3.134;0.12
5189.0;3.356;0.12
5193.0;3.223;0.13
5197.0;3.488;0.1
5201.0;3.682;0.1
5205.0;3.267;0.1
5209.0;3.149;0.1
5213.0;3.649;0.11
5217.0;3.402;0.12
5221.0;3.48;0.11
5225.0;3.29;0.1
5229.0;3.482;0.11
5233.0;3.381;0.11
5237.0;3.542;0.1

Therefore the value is 0.04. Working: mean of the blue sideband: 3.41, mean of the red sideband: 3.27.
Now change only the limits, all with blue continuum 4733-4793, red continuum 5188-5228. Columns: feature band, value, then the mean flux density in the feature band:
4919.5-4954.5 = -0.039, 3.55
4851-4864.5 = 0.052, 3.27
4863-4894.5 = 0.072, 3.21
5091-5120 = -0.012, 3.45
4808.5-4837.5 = -0.017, 3.49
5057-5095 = 0.006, 3.39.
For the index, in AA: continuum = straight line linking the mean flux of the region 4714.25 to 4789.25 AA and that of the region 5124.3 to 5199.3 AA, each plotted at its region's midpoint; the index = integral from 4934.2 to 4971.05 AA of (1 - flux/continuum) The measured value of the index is -3.7 AA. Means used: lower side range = 3.45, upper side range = 3.24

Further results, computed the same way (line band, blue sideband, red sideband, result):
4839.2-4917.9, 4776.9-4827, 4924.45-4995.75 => 5.0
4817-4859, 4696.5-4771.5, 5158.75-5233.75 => 0.2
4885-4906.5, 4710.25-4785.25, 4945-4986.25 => 0.6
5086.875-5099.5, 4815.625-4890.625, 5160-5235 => -1.0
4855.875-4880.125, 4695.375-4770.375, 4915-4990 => 1.8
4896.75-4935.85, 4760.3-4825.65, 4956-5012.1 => 1.0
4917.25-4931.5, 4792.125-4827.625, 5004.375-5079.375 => 0.2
